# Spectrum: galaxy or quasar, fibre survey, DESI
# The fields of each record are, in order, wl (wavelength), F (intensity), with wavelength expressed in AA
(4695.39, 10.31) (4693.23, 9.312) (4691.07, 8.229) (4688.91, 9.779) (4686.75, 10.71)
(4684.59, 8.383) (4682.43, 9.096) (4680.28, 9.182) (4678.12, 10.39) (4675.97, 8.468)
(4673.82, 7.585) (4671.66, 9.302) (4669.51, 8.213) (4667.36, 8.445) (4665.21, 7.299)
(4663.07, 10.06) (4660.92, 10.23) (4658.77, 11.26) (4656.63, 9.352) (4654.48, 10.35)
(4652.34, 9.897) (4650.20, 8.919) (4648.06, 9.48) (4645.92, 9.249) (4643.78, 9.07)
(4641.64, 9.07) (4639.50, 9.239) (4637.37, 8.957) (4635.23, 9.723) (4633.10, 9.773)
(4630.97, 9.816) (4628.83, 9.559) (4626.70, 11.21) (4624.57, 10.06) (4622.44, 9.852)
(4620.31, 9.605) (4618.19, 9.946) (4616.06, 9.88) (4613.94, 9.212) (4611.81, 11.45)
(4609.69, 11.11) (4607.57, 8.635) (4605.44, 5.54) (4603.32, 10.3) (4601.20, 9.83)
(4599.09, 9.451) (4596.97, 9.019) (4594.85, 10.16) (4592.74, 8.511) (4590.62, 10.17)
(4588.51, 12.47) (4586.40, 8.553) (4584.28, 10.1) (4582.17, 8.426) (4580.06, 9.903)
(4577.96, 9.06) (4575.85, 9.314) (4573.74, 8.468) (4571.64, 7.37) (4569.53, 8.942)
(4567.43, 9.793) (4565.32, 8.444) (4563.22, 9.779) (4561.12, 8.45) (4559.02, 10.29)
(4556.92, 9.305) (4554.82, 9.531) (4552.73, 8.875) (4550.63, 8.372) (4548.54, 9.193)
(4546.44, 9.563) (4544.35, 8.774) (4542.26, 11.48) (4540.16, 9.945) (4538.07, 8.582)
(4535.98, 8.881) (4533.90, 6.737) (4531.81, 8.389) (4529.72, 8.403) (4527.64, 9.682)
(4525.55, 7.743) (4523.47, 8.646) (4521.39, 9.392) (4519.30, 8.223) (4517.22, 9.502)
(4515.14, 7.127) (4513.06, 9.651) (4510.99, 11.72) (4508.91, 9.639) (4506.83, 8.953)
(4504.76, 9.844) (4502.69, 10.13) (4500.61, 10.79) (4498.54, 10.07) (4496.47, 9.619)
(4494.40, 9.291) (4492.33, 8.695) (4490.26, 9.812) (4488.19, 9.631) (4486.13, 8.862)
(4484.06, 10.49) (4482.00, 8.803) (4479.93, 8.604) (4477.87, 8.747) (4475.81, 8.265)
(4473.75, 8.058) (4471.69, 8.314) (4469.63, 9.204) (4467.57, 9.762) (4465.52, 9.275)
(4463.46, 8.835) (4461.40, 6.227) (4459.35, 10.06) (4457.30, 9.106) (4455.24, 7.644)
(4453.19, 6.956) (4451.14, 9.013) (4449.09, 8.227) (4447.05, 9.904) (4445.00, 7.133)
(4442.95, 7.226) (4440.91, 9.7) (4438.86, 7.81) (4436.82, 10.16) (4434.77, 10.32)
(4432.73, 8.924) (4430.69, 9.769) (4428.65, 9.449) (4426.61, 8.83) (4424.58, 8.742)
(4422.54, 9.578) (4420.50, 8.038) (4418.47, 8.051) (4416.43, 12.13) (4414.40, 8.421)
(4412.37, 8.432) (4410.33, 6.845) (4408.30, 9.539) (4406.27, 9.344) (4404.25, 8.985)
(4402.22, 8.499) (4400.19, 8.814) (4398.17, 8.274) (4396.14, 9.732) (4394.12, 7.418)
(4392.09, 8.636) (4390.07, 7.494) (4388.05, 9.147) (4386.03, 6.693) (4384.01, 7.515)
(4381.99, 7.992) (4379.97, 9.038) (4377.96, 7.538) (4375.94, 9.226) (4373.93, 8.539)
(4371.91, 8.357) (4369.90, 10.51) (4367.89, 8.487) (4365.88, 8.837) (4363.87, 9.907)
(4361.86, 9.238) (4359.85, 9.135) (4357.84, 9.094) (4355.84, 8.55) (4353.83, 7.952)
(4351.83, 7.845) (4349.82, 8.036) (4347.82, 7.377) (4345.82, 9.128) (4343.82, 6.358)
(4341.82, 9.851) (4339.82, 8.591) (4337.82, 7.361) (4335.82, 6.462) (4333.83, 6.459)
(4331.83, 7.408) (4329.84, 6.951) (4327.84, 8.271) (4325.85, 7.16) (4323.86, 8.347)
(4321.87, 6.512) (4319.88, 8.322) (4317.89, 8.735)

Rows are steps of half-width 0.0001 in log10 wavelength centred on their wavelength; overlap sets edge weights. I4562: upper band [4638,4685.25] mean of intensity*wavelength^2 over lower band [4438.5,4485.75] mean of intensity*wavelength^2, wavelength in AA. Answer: 1.17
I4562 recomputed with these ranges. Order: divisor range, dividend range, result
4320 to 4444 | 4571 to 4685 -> 1.24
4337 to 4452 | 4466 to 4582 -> 1.12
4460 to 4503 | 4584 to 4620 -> 1.12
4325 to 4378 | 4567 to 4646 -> 1.29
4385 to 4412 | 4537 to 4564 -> 1.19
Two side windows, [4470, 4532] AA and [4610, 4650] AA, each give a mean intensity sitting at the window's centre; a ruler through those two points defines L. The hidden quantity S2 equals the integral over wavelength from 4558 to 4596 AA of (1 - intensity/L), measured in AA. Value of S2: 0.7 AA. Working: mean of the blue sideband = 9.18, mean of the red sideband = 9.74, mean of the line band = 9.34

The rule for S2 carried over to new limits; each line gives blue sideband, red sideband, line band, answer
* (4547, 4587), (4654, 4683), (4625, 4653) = -1.1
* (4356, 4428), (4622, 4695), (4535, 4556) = -0.5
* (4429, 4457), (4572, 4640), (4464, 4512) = -2.5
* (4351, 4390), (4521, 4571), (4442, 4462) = 1.4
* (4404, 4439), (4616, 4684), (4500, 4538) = 0.8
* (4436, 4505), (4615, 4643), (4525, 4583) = 2.2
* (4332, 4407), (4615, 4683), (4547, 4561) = -0.2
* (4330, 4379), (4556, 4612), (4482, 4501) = -1.5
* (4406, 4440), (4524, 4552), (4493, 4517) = -2.0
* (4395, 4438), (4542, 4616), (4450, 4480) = 2.1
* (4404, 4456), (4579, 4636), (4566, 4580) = 1.0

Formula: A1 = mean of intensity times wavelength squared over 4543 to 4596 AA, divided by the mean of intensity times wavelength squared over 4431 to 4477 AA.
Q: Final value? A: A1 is 1.13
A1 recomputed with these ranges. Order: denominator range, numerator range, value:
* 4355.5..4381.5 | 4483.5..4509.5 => 1.14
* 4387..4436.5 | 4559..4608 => 1.11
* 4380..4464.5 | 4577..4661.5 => 1.22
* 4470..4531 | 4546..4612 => 1.05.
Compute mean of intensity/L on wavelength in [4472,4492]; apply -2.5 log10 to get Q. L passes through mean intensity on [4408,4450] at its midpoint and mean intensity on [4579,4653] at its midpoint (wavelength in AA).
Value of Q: 0.01 mag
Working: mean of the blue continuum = 8.91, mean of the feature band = 8.99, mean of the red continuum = 9.6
